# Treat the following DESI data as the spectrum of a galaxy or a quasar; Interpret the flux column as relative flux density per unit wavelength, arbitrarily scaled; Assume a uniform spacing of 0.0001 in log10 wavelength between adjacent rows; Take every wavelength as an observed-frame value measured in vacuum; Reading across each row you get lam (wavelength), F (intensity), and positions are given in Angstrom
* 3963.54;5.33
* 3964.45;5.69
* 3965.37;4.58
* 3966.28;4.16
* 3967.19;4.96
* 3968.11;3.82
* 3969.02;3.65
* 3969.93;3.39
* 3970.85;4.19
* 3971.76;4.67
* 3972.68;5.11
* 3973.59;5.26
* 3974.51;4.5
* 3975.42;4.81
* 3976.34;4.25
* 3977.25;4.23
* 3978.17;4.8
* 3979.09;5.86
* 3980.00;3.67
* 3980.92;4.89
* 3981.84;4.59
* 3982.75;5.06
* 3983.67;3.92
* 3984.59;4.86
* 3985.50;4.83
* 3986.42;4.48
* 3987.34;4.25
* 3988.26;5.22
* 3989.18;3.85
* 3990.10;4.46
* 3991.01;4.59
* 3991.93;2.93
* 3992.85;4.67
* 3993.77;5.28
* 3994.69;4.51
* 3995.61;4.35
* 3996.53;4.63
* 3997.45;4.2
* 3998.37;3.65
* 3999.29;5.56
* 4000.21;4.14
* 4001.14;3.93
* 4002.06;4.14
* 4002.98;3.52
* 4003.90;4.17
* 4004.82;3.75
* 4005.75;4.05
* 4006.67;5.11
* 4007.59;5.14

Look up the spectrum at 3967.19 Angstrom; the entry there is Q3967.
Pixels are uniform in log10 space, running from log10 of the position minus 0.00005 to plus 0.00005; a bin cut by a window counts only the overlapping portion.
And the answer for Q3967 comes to 4.96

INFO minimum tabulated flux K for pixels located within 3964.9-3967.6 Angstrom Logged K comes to 4.16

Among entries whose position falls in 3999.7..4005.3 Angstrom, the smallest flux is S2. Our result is 3.52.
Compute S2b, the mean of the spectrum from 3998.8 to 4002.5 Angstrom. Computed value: 4.43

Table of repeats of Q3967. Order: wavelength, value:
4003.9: 4.17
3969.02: 3.65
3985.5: 4.83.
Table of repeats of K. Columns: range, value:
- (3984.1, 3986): 4.83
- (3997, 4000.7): 3.65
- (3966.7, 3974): 3.39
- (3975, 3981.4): 3.67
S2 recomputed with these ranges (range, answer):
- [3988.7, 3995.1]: 2.93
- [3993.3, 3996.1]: 4.35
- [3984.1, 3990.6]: 3.85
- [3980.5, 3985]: 3.92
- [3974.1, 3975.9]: 4.5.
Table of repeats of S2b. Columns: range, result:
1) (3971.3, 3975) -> 4.89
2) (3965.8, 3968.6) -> 4.31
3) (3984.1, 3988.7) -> 4.72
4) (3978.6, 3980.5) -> 4.77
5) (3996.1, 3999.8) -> 4.51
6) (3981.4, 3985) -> 4.61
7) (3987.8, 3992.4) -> 4.21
